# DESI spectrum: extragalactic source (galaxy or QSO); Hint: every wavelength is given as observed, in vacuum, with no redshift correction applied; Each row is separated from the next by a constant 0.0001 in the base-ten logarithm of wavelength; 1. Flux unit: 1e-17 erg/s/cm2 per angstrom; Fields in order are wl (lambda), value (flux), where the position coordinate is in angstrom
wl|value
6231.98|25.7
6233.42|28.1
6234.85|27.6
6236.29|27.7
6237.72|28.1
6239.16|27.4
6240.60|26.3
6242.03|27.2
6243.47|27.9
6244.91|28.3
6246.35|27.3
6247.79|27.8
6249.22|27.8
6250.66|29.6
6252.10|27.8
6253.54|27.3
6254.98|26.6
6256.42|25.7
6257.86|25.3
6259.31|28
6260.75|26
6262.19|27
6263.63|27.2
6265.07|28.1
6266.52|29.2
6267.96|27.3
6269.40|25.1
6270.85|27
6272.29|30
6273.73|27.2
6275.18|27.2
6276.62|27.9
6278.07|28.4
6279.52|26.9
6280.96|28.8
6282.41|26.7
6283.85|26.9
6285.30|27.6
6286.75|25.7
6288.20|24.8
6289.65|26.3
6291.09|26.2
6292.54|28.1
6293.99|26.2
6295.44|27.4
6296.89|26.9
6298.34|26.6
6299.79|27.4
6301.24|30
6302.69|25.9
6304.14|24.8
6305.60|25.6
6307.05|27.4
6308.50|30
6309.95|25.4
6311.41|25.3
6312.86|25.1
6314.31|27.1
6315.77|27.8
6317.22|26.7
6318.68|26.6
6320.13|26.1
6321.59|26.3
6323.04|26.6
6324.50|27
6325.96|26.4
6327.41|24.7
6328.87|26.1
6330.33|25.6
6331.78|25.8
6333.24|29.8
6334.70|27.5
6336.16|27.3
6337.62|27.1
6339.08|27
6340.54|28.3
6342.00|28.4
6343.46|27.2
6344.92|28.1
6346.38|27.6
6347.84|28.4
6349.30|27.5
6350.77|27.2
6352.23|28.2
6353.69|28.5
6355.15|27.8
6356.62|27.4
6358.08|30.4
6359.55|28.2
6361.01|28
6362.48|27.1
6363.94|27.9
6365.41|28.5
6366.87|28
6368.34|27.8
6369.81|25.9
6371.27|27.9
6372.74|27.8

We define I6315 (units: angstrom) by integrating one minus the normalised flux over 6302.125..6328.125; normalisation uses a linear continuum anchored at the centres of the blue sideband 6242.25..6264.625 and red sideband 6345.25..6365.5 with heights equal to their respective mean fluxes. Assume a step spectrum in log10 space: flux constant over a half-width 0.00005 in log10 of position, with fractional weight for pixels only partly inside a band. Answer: 1.3 angstrom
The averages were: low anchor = 27.3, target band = 26.4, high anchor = 28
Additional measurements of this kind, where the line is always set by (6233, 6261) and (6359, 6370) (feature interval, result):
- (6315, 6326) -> 0.4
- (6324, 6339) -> 0.5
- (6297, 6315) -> 0.6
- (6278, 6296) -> 0.4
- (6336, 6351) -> 0.0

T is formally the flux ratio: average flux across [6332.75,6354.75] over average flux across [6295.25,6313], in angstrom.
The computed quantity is 1.04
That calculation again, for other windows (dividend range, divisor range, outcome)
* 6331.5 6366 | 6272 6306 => 1.03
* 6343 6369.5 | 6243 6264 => 1.02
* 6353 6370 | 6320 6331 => 1.07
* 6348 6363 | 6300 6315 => 1.05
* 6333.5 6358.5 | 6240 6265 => 1.02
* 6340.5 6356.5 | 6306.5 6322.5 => 1.04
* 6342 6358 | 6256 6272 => 1.03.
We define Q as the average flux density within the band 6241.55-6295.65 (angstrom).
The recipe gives 27.3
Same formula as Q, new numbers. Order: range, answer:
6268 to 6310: 27.1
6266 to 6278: 27.6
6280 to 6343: 26.8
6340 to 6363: 28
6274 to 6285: 27.5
